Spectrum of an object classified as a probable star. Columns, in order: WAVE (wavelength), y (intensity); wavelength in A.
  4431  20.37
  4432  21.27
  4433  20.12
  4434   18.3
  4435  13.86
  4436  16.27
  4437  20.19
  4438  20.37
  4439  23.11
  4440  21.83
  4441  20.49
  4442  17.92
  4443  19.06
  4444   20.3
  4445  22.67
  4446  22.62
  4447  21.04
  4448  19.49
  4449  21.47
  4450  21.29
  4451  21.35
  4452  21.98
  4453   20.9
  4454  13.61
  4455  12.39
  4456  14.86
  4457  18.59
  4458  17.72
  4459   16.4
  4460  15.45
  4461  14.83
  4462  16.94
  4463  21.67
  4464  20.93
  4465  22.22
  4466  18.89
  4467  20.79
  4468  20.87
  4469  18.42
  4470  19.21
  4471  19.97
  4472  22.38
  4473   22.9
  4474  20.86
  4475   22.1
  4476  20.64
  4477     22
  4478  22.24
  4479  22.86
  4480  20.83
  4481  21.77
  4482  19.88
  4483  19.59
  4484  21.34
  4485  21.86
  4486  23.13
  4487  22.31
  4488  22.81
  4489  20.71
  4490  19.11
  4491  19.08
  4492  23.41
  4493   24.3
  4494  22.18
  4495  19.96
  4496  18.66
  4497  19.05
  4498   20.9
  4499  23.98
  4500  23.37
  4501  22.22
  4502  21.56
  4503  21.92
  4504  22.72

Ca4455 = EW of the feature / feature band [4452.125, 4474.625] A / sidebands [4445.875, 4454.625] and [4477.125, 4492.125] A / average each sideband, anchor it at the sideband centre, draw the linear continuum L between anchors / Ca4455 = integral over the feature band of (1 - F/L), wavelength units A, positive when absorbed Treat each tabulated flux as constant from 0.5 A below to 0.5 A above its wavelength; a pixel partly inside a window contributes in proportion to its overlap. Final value 2.1 A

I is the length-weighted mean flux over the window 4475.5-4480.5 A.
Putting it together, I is 21.7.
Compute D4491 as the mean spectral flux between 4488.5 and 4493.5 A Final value 21.3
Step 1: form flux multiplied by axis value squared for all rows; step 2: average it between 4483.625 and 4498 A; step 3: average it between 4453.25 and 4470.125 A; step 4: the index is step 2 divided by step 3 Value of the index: 1.2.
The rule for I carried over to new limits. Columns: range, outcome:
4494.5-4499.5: 20.5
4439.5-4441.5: 21.2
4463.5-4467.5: 20.7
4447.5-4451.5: 20.9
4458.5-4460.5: 15.9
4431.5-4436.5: 18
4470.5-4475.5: 21.6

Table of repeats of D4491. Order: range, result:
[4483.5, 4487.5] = 22.2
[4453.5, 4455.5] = 13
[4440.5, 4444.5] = 19.4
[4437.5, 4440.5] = 21.8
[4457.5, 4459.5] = 17.1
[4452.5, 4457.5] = 16.1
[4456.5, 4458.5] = 18.2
